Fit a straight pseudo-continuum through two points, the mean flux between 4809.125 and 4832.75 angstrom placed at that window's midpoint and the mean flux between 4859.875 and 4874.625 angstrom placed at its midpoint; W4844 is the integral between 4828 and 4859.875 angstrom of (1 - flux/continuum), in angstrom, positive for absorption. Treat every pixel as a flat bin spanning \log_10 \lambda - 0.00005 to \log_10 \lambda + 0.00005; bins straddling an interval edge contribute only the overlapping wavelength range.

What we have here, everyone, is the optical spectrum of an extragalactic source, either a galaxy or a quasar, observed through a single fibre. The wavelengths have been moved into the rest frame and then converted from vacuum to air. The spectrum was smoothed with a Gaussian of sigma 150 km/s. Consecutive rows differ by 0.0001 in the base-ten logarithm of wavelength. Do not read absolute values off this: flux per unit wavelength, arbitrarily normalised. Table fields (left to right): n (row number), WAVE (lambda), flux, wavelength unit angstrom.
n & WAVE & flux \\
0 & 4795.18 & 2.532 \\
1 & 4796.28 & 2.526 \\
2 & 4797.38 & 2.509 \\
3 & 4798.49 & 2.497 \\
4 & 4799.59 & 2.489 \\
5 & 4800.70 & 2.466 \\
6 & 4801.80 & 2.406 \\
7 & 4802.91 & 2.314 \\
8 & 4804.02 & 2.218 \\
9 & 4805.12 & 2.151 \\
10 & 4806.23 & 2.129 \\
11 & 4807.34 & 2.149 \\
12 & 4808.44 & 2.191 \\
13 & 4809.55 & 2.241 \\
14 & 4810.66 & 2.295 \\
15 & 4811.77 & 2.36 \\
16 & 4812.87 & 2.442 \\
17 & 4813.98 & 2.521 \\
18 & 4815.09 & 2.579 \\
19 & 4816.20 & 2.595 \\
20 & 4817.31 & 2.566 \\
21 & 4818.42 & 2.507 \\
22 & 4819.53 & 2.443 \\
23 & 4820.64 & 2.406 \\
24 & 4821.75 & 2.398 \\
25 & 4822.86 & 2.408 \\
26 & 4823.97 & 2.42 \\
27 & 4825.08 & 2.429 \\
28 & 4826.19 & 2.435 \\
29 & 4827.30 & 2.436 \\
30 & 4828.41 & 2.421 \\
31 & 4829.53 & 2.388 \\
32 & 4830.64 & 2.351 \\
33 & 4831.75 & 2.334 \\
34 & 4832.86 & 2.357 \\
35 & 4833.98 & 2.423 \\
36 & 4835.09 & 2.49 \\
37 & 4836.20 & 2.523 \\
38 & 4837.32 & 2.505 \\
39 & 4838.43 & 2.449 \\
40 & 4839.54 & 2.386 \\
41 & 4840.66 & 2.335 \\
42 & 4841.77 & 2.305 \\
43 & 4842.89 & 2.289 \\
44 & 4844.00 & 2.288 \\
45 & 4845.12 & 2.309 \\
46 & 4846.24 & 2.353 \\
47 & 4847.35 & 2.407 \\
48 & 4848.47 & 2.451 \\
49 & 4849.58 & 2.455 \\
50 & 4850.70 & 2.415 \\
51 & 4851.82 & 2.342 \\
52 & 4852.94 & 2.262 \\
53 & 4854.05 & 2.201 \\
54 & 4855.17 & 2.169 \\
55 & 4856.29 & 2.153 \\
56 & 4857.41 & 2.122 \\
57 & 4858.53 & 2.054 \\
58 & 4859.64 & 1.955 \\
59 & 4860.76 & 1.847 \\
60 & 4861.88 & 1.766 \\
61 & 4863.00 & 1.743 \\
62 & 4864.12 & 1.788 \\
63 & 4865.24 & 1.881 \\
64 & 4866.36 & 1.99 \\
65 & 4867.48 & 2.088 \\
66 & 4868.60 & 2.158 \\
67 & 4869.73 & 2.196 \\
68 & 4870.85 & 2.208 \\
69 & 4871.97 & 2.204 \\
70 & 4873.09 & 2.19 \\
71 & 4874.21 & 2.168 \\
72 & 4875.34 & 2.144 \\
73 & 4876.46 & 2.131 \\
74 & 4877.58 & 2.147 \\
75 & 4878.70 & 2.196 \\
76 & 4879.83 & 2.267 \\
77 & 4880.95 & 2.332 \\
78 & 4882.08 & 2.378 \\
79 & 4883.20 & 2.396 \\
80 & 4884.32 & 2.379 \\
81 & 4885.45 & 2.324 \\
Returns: -1.6 angstrom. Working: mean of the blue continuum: 2.43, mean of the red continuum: 2.01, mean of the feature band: 2.33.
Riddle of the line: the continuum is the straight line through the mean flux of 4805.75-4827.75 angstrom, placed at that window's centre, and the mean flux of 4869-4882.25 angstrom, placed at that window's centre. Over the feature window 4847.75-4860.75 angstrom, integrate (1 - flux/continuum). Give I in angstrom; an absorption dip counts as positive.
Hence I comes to 0.3 angstrom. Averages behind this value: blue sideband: 2.4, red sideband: 2.21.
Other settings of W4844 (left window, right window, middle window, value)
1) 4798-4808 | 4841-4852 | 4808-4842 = -1.2 angstrom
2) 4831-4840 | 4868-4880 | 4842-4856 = 0.1 angstrom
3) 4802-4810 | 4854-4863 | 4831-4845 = -2.0 angstrom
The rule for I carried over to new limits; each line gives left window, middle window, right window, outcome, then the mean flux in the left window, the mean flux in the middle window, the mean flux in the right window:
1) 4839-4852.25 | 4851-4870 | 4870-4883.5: 2.1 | 2.36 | 2.04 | 2.23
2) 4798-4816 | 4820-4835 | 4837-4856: -0.4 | 2.35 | 2.4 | 2.34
